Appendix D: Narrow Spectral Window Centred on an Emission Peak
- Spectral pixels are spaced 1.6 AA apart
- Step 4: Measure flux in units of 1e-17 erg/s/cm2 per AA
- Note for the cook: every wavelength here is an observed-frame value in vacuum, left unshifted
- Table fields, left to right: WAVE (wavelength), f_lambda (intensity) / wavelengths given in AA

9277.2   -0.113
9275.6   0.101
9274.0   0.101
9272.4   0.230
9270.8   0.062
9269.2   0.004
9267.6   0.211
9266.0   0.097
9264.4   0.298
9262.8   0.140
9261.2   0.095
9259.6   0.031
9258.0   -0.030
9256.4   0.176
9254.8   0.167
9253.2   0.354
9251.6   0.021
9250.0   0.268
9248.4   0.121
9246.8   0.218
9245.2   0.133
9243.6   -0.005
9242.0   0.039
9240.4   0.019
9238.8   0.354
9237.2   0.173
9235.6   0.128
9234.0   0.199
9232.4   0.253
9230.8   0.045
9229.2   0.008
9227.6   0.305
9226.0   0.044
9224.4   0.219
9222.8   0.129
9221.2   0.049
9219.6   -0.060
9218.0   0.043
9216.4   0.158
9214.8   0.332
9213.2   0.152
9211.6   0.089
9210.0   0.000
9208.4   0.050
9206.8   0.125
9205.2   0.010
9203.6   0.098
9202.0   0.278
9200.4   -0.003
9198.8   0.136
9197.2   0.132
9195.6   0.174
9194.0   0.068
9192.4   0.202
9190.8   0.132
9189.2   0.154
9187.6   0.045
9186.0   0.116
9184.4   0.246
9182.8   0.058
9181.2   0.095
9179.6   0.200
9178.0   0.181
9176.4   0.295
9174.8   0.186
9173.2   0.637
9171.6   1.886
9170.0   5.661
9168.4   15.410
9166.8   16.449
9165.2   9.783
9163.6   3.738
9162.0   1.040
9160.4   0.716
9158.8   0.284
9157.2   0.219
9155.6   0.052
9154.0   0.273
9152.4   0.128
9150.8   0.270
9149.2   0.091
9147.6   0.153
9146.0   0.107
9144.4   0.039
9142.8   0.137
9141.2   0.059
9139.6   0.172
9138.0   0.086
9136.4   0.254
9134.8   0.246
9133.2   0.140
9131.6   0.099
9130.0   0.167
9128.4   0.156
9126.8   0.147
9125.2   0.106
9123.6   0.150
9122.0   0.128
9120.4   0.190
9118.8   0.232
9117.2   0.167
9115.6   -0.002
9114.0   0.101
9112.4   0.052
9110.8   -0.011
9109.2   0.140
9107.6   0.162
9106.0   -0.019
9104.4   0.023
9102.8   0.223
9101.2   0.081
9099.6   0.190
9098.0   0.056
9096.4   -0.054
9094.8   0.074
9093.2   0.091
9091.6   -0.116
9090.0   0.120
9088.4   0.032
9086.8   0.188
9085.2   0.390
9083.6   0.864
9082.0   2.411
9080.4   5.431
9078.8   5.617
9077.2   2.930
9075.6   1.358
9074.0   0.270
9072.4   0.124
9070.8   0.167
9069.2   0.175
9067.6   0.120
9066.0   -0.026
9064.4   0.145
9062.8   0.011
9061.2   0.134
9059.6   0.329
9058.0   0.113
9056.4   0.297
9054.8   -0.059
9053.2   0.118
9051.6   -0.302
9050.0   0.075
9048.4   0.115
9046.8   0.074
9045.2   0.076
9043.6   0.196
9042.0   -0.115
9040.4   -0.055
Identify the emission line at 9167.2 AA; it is [O III]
